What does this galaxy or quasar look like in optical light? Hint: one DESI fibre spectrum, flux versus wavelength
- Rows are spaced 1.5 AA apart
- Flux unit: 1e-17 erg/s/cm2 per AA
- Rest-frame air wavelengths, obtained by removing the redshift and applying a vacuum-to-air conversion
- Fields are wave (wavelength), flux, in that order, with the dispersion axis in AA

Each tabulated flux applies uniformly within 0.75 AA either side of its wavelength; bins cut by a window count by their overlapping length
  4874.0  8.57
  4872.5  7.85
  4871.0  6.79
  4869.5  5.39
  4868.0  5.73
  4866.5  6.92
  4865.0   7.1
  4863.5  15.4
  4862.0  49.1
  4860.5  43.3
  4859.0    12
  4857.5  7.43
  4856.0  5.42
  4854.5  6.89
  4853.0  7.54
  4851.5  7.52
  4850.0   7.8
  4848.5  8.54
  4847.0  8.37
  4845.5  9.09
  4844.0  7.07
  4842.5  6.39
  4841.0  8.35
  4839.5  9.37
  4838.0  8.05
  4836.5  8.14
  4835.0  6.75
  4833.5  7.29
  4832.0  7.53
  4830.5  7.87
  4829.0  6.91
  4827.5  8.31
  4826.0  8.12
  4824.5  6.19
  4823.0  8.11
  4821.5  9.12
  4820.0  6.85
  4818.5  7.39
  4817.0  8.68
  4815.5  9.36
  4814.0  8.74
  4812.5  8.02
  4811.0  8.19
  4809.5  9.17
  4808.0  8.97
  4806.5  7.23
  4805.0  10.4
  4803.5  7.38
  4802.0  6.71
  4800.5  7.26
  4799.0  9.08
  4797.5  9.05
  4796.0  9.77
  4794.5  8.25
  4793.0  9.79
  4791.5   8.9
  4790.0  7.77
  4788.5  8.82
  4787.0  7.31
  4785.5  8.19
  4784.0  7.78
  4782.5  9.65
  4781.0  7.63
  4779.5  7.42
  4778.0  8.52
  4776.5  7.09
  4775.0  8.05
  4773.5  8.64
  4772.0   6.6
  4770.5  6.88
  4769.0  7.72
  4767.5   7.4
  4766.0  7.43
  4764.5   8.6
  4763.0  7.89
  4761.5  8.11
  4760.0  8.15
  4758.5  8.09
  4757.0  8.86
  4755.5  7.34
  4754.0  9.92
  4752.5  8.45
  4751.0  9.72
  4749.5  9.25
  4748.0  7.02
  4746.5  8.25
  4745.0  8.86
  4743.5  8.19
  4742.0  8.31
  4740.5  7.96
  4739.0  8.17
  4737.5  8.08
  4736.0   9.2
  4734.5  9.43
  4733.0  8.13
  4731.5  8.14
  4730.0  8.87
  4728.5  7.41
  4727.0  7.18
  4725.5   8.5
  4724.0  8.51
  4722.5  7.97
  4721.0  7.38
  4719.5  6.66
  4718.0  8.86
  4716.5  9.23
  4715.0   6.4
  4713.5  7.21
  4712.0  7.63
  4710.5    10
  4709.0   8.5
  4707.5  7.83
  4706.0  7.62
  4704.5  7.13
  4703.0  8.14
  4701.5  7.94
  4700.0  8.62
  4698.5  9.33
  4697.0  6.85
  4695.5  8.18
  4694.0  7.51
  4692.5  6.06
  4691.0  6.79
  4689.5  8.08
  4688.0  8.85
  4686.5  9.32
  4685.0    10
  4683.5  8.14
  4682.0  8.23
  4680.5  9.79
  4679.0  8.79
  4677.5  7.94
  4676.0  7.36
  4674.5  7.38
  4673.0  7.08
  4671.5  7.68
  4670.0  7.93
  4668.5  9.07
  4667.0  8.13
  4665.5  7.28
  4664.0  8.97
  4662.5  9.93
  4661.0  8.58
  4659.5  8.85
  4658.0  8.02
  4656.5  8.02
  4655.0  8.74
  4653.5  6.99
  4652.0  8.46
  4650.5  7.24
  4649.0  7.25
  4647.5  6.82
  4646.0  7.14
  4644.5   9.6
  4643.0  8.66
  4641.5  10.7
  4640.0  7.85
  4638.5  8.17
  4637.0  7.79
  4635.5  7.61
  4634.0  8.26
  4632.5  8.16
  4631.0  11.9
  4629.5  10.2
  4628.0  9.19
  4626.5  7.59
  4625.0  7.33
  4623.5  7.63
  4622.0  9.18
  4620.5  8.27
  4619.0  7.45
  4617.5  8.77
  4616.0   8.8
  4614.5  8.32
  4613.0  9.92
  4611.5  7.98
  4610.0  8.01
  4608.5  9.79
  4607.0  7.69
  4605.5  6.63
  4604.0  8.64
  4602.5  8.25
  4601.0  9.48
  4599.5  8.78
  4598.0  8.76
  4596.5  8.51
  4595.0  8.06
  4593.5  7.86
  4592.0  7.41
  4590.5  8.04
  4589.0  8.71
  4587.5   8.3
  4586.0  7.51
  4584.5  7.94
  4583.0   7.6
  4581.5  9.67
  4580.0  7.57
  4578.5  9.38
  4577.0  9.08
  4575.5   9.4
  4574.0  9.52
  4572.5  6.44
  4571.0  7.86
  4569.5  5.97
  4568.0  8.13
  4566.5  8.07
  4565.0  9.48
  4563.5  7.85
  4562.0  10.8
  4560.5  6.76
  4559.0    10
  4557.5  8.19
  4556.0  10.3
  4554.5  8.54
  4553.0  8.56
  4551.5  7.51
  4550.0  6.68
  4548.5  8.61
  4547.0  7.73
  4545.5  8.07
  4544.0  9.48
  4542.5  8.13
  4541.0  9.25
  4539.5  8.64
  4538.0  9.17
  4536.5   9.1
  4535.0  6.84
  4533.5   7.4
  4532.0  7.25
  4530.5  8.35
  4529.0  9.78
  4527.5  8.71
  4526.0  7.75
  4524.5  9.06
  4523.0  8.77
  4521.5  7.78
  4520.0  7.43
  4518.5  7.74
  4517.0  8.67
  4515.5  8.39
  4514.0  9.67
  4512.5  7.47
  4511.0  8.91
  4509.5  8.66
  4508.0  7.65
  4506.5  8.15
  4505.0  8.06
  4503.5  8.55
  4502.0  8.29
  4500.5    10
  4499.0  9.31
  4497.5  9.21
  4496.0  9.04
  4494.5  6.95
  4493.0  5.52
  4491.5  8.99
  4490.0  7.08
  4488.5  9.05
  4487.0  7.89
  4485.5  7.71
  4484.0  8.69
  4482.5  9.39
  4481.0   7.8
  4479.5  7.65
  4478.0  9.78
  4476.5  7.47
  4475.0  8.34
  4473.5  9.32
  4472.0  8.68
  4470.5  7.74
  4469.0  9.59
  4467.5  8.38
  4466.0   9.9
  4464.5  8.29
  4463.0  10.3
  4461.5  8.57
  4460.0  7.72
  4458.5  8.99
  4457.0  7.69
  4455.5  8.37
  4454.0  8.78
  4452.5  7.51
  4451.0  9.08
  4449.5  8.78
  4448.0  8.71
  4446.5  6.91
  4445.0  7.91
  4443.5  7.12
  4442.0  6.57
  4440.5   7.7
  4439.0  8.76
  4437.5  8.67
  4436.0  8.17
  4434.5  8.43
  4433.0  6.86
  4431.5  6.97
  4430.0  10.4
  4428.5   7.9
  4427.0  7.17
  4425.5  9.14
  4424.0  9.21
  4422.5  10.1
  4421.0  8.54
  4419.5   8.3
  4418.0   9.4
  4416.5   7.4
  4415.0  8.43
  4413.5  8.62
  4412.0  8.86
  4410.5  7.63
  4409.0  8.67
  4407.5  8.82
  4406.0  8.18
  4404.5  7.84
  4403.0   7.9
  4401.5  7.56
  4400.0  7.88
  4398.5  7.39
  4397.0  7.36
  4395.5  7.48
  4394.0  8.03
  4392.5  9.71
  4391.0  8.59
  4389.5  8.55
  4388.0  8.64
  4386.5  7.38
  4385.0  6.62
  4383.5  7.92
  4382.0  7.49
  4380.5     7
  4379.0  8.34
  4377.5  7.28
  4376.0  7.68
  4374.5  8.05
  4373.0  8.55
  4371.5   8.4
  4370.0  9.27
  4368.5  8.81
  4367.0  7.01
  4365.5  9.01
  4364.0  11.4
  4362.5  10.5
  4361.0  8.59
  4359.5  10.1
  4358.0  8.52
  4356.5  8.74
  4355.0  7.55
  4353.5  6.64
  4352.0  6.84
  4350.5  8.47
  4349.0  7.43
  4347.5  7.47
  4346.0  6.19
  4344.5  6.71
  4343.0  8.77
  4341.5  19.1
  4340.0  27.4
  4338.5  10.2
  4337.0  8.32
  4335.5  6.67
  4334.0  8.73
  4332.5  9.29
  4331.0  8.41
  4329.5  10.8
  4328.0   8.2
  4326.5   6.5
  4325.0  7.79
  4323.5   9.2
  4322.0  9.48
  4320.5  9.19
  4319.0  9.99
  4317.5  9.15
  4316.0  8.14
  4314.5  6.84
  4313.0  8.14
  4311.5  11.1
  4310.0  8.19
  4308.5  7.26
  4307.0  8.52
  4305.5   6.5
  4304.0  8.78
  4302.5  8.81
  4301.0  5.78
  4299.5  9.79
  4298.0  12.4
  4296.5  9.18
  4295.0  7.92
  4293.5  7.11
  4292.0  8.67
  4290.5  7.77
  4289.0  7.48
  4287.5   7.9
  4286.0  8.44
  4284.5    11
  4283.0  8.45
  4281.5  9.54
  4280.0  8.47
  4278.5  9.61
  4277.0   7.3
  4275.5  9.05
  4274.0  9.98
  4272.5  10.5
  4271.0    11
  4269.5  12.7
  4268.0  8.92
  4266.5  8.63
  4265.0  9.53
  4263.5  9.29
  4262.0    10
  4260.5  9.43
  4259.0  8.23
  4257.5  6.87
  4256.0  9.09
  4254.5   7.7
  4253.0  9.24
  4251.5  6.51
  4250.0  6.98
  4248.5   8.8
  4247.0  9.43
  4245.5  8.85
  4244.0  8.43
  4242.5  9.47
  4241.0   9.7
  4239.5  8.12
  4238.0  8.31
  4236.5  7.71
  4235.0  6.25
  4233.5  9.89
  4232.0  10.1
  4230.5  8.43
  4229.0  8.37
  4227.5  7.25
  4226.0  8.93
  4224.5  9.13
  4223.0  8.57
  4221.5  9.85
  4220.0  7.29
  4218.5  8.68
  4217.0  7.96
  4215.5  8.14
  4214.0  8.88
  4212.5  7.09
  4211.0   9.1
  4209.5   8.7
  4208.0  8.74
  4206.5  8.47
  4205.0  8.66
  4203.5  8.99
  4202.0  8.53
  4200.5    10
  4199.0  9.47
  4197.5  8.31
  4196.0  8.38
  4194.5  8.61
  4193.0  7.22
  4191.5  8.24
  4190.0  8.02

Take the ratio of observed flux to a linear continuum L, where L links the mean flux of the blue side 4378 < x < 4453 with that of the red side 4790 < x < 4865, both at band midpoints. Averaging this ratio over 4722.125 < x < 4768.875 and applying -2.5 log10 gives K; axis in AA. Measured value 0.141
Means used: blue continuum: 8.13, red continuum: 9.77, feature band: 8.3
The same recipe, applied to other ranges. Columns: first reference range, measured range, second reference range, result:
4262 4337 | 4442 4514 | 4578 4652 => 0.025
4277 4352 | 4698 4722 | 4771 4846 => 0.036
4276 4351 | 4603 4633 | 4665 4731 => -0.042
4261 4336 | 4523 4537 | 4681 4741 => 0.023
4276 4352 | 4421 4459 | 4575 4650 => 0.069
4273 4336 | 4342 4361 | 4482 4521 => 0.077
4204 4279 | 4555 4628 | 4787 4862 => 0.083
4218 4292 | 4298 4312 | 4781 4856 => 0.033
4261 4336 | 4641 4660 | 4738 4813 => 0.033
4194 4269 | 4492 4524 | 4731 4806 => 0.017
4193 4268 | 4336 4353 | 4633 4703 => -0.233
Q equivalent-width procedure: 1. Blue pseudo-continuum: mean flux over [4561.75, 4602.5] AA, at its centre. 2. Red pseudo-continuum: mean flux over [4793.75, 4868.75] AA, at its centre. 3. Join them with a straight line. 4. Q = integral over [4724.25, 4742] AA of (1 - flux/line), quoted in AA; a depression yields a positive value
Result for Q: 1.6 AA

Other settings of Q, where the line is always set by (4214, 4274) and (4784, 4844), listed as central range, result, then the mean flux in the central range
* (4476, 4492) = 0.4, 8.32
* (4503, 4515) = 0.1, 8.39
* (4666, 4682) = 0.4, 8.11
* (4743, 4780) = 0.4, 8.1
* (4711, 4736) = 0.6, 8.03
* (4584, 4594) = 0.5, 7.97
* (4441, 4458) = 1.2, 7.96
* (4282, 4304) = 0.2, 8.64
